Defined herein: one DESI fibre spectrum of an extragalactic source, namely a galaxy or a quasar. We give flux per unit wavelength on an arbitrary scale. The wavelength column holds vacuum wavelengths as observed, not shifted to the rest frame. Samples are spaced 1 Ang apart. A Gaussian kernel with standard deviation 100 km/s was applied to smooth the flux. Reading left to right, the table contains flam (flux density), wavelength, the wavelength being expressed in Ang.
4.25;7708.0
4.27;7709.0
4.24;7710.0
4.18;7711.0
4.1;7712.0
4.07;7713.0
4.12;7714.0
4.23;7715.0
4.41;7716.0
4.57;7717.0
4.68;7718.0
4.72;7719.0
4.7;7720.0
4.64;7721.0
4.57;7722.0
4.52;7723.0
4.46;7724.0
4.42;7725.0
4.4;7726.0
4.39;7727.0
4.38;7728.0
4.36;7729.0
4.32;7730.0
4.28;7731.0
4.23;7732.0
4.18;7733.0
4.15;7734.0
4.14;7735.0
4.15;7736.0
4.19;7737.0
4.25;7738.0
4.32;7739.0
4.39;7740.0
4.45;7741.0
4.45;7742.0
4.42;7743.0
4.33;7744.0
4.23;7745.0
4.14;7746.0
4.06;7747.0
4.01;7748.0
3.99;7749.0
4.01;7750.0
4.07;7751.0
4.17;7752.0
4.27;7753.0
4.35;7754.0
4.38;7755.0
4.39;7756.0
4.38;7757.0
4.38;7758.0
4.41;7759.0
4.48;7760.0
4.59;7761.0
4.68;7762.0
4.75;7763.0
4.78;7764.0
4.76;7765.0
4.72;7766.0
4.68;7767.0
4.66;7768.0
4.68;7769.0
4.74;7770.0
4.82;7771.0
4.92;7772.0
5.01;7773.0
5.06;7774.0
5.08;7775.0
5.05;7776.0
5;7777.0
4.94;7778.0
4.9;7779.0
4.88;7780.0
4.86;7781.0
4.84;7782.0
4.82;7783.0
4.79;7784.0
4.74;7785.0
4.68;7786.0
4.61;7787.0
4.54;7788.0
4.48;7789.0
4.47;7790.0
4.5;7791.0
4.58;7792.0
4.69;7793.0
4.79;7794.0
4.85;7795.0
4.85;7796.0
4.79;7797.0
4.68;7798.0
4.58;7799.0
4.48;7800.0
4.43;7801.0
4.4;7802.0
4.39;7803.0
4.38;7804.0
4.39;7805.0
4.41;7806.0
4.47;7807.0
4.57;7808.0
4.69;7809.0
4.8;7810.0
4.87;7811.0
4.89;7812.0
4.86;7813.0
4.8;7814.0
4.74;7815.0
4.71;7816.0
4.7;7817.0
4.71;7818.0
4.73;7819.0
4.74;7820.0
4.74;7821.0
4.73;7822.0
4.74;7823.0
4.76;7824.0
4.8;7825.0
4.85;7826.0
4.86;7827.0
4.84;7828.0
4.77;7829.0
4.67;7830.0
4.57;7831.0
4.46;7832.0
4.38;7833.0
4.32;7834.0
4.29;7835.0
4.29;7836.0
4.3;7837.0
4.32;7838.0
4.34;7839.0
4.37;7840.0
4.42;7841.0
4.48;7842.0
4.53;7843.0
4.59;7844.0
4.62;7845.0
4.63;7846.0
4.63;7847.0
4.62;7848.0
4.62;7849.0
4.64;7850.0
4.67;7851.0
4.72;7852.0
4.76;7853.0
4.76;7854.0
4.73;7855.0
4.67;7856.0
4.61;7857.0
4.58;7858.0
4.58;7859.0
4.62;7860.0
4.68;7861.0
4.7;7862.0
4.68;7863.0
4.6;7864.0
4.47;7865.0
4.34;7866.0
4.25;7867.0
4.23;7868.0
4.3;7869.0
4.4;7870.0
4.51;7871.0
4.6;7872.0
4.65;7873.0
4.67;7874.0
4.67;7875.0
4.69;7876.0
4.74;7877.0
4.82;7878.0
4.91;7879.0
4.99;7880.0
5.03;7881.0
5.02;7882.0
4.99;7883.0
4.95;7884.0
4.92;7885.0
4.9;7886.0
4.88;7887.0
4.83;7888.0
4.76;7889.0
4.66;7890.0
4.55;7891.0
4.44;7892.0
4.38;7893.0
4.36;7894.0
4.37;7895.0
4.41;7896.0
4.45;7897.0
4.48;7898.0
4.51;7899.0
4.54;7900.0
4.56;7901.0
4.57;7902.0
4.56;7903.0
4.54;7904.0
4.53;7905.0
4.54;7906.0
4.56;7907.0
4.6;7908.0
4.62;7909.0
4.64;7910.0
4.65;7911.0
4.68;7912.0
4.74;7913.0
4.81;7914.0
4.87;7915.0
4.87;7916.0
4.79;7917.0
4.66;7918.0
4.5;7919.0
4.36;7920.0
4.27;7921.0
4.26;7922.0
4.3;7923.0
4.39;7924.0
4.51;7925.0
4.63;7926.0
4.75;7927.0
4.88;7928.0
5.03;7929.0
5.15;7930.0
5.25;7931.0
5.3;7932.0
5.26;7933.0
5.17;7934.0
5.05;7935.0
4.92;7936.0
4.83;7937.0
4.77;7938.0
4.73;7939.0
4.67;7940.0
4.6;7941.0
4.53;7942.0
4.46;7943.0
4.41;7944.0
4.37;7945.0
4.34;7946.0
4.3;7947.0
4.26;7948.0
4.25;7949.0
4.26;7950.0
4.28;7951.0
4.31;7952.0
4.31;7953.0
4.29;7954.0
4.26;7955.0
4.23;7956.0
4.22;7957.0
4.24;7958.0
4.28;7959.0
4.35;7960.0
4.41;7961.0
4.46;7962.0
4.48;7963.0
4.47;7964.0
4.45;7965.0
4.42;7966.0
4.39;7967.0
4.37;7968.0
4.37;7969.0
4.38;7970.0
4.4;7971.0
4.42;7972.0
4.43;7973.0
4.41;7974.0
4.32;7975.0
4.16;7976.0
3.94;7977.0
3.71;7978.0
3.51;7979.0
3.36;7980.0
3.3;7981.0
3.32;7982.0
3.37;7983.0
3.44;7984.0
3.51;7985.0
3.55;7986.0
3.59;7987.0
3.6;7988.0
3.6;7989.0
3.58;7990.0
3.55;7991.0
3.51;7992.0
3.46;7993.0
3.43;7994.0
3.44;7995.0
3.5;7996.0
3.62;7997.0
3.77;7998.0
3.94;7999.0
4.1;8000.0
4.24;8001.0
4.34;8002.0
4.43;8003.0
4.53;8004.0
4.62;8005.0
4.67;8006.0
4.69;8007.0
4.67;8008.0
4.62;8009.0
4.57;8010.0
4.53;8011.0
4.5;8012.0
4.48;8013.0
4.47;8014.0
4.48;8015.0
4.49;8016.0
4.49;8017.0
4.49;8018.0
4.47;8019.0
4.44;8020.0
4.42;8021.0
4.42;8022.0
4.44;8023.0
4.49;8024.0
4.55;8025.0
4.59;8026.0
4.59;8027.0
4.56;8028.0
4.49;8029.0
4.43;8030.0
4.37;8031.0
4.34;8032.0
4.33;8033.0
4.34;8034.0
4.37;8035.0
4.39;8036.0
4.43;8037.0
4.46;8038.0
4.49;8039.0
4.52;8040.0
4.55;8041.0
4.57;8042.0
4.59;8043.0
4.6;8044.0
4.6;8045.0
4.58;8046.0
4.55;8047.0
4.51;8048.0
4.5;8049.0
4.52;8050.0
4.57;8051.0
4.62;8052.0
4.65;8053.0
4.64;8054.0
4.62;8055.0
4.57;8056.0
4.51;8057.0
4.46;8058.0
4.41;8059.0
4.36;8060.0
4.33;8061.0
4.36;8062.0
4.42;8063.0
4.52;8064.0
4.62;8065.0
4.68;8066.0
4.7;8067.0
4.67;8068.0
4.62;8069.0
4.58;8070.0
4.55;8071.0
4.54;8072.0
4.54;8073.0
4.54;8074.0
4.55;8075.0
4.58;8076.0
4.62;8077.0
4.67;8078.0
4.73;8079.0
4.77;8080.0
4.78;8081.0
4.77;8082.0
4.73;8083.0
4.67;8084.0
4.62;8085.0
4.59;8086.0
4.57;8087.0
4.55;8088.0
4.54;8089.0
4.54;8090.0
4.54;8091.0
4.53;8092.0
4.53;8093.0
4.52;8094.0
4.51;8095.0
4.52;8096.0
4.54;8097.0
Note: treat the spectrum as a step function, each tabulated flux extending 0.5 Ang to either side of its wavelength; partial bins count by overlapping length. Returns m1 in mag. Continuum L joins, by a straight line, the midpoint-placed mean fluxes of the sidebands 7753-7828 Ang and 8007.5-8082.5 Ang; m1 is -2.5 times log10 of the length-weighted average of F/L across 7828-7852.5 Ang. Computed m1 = 0.03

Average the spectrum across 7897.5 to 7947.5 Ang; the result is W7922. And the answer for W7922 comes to 4.67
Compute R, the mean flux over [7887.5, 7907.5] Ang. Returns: 4.53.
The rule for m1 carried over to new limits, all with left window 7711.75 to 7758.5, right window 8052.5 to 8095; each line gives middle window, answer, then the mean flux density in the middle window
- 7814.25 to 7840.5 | -0.053 mag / 4.61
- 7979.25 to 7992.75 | 0.280 mag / 3.48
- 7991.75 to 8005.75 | 0.148 mag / 3.94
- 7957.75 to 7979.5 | 0.051 mag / 4.29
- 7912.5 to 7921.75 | -0.044 mag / 4.64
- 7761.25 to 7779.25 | -0.118 mag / 4.84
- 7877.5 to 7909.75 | -0.054 mag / 4.66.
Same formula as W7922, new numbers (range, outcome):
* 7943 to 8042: 4.22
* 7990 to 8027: 4.26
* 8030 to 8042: 4.42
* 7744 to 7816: 4.61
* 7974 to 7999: 3.61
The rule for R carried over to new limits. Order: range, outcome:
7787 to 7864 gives 4.62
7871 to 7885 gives 4.82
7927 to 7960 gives 4.6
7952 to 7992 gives 4.03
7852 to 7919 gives 4.64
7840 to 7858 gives 4.62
